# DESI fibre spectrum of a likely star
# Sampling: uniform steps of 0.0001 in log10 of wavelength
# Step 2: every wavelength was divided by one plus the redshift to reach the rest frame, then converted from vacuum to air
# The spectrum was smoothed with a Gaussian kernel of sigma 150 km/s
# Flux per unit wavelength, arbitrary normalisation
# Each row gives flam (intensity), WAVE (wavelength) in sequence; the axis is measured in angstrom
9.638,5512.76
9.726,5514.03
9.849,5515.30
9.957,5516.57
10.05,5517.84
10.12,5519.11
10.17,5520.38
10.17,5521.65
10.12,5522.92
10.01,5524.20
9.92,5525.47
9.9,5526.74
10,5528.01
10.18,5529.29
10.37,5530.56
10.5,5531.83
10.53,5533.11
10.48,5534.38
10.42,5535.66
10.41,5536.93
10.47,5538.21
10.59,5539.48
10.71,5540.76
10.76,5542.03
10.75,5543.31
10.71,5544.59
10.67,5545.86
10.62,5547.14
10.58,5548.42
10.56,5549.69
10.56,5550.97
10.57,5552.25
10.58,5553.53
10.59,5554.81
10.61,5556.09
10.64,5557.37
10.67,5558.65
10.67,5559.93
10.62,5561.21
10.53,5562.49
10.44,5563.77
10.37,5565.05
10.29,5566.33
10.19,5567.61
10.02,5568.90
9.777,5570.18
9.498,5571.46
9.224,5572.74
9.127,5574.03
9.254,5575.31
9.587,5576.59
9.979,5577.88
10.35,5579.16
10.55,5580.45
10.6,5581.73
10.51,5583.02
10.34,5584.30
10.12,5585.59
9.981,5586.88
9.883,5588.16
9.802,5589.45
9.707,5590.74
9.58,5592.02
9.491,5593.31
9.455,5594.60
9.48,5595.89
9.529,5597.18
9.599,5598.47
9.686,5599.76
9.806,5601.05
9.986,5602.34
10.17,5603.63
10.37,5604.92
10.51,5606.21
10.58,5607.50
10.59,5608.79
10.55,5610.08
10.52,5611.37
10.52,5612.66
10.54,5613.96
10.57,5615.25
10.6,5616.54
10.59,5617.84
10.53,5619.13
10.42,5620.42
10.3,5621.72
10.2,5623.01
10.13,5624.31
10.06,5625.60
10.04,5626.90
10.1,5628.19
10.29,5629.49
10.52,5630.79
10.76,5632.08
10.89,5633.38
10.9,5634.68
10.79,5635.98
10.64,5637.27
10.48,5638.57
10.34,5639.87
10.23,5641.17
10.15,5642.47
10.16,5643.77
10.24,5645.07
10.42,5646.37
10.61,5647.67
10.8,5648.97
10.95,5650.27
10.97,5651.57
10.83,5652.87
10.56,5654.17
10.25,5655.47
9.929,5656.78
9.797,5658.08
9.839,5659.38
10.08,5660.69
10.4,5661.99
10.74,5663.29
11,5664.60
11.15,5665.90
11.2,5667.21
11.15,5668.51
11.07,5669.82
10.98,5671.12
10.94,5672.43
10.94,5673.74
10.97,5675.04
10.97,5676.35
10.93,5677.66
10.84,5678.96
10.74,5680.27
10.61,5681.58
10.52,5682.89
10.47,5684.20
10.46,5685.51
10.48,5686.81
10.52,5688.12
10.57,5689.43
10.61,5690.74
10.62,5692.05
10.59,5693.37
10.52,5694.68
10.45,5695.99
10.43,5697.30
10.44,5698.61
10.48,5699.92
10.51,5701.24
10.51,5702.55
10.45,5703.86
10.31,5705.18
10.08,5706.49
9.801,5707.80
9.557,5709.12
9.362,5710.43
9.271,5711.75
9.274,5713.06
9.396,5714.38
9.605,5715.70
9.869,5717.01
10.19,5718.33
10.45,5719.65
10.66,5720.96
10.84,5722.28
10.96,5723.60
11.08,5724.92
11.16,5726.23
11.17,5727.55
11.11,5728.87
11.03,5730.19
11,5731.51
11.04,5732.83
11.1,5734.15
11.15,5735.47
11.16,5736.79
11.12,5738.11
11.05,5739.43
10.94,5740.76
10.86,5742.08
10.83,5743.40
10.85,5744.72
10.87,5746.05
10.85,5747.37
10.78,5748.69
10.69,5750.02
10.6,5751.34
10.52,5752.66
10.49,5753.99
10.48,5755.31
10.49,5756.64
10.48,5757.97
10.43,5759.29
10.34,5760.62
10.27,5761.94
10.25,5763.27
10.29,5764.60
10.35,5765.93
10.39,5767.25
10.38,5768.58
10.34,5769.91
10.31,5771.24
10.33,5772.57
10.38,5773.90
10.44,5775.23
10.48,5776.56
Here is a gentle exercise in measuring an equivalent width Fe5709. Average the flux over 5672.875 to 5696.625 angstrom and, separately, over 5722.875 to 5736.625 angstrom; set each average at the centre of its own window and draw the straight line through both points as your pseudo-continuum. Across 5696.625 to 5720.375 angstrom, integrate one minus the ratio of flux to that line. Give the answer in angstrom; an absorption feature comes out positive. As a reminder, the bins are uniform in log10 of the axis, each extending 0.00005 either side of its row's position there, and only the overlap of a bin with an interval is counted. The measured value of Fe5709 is 1.9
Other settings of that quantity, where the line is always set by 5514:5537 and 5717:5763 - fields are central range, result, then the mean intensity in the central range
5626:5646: 0.09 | 10.4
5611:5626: 0.01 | 10.4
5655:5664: 0.34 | 10.1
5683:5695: 0.10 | 10.5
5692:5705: 0.21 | 10.5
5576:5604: 1.16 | 9.91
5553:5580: 0.34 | 10.1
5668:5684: -0.43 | 10.9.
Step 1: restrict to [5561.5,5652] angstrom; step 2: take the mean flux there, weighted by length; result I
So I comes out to 10.2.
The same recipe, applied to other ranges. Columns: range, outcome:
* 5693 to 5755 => 10.5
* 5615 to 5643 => 10.4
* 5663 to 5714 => 10.5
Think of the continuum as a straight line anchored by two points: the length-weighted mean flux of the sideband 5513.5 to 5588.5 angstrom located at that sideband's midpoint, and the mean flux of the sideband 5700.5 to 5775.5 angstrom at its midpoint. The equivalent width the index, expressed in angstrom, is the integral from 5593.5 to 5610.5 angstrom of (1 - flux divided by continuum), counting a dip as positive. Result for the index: 0.5 angstrom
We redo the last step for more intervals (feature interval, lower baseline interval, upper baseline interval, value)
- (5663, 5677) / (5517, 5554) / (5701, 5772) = -0.73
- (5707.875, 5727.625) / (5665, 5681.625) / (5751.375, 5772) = 0.98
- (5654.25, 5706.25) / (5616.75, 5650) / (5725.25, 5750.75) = 0.41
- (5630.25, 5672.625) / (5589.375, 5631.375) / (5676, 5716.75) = -1.56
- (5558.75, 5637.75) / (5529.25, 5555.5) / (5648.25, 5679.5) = 3.40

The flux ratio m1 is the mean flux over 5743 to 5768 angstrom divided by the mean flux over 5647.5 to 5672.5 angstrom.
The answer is 0.99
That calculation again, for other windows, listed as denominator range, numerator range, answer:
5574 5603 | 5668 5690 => 1.09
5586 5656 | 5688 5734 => 1.01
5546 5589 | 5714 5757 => 1.05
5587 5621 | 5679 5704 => 1.04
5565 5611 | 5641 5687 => 1.07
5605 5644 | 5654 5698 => 1.02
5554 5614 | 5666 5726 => 1.04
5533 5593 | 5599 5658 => 1.01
